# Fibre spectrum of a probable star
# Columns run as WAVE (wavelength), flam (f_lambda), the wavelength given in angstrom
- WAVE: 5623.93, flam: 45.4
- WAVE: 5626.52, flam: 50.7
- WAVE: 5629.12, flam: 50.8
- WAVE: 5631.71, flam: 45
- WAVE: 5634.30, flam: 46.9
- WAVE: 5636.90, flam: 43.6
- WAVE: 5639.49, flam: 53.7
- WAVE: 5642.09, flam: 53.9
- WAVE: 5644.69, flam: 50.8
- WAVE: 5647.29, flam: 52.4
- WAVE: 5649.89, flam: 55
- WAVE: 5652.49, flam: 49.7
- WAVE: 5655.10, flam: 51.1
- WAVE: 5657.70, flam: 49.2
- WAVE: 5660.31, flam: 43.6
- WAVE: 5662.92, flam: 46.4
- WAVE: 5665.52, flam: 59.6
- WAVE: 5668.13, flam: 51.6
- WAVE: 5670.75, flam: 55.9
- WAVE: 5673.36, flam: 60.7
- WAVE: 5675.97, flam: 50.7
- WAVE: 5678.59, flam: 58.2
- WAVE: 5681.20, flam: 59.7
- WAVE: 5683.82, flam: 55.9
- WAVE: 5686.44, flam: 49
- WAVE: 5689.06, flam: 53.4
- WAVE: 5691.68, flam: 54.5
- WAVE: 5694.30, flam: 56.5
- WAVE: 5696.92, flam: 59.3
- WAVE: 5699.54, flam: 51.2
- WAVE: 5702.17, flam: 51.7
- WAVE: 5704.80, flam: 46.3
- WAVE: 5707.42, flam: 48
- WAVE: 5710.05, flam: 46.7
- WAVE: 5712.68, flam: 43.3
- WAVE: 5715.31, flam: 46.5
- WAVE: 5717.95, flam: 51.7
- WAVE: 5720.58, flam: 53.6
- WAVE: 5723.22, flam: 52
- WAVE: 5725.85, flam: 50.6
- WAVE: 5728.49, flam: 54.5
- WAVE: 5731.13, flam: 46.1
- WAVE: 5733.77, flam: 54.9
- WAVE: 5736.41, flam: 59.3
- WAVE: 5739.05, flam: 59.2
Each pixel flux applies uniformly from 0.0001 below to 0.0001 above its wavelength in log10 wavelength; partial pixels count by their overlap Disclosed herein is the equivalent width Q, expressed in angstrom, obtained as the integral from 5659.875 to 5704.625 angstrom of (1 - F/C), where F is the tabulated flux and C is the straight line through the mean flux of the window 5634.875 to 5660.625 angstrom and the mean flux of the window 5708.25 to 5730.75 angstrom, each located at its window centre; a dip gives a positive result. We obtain -3.5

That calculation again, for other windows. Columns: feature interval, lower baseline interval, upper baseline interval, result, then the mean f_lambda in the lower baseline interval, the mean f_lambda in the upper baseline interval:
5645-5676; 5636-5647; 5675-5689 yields 0.30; 50.9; 54.7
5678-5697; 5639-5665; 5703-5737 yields -1.92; 50.8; 50.1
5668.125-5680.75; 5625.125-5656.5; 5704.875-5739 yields -1.40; 50.3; 50.8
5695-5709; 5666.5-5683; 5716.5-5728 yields 0.63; 56.2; 52.1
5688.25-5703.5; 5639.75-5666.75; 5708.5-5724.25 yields -1.48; 51.2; 48.9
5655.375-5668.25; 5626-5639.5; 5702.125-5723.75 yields -0.52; 47.8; 48.6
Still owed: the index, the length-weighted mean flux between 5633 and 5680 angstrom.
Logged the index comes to 51.9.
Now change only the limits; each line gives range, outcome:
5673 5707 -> 54.1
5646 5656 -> 52.1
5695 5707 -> 52.1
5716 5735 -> 51.7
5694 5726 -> 50.4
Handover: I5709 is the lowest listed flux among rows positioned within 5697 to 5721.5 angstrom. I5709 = 43.3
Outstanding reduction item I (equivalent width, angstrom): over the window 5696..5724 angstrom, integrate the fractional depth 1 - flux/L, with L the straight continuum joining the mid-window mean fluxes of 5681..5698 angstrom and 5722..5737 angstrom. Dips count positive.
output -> 2.07 angstrom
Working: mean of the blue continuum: 55.1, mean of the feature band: 49.9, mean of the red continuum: 52.6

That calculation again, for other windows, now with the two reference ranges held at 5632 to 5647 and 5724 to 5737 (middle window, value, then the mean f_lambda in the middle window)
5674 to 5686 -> -1.14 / 55.9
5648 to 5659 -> -0.26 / 51.3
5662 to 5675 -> -1.12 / 55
